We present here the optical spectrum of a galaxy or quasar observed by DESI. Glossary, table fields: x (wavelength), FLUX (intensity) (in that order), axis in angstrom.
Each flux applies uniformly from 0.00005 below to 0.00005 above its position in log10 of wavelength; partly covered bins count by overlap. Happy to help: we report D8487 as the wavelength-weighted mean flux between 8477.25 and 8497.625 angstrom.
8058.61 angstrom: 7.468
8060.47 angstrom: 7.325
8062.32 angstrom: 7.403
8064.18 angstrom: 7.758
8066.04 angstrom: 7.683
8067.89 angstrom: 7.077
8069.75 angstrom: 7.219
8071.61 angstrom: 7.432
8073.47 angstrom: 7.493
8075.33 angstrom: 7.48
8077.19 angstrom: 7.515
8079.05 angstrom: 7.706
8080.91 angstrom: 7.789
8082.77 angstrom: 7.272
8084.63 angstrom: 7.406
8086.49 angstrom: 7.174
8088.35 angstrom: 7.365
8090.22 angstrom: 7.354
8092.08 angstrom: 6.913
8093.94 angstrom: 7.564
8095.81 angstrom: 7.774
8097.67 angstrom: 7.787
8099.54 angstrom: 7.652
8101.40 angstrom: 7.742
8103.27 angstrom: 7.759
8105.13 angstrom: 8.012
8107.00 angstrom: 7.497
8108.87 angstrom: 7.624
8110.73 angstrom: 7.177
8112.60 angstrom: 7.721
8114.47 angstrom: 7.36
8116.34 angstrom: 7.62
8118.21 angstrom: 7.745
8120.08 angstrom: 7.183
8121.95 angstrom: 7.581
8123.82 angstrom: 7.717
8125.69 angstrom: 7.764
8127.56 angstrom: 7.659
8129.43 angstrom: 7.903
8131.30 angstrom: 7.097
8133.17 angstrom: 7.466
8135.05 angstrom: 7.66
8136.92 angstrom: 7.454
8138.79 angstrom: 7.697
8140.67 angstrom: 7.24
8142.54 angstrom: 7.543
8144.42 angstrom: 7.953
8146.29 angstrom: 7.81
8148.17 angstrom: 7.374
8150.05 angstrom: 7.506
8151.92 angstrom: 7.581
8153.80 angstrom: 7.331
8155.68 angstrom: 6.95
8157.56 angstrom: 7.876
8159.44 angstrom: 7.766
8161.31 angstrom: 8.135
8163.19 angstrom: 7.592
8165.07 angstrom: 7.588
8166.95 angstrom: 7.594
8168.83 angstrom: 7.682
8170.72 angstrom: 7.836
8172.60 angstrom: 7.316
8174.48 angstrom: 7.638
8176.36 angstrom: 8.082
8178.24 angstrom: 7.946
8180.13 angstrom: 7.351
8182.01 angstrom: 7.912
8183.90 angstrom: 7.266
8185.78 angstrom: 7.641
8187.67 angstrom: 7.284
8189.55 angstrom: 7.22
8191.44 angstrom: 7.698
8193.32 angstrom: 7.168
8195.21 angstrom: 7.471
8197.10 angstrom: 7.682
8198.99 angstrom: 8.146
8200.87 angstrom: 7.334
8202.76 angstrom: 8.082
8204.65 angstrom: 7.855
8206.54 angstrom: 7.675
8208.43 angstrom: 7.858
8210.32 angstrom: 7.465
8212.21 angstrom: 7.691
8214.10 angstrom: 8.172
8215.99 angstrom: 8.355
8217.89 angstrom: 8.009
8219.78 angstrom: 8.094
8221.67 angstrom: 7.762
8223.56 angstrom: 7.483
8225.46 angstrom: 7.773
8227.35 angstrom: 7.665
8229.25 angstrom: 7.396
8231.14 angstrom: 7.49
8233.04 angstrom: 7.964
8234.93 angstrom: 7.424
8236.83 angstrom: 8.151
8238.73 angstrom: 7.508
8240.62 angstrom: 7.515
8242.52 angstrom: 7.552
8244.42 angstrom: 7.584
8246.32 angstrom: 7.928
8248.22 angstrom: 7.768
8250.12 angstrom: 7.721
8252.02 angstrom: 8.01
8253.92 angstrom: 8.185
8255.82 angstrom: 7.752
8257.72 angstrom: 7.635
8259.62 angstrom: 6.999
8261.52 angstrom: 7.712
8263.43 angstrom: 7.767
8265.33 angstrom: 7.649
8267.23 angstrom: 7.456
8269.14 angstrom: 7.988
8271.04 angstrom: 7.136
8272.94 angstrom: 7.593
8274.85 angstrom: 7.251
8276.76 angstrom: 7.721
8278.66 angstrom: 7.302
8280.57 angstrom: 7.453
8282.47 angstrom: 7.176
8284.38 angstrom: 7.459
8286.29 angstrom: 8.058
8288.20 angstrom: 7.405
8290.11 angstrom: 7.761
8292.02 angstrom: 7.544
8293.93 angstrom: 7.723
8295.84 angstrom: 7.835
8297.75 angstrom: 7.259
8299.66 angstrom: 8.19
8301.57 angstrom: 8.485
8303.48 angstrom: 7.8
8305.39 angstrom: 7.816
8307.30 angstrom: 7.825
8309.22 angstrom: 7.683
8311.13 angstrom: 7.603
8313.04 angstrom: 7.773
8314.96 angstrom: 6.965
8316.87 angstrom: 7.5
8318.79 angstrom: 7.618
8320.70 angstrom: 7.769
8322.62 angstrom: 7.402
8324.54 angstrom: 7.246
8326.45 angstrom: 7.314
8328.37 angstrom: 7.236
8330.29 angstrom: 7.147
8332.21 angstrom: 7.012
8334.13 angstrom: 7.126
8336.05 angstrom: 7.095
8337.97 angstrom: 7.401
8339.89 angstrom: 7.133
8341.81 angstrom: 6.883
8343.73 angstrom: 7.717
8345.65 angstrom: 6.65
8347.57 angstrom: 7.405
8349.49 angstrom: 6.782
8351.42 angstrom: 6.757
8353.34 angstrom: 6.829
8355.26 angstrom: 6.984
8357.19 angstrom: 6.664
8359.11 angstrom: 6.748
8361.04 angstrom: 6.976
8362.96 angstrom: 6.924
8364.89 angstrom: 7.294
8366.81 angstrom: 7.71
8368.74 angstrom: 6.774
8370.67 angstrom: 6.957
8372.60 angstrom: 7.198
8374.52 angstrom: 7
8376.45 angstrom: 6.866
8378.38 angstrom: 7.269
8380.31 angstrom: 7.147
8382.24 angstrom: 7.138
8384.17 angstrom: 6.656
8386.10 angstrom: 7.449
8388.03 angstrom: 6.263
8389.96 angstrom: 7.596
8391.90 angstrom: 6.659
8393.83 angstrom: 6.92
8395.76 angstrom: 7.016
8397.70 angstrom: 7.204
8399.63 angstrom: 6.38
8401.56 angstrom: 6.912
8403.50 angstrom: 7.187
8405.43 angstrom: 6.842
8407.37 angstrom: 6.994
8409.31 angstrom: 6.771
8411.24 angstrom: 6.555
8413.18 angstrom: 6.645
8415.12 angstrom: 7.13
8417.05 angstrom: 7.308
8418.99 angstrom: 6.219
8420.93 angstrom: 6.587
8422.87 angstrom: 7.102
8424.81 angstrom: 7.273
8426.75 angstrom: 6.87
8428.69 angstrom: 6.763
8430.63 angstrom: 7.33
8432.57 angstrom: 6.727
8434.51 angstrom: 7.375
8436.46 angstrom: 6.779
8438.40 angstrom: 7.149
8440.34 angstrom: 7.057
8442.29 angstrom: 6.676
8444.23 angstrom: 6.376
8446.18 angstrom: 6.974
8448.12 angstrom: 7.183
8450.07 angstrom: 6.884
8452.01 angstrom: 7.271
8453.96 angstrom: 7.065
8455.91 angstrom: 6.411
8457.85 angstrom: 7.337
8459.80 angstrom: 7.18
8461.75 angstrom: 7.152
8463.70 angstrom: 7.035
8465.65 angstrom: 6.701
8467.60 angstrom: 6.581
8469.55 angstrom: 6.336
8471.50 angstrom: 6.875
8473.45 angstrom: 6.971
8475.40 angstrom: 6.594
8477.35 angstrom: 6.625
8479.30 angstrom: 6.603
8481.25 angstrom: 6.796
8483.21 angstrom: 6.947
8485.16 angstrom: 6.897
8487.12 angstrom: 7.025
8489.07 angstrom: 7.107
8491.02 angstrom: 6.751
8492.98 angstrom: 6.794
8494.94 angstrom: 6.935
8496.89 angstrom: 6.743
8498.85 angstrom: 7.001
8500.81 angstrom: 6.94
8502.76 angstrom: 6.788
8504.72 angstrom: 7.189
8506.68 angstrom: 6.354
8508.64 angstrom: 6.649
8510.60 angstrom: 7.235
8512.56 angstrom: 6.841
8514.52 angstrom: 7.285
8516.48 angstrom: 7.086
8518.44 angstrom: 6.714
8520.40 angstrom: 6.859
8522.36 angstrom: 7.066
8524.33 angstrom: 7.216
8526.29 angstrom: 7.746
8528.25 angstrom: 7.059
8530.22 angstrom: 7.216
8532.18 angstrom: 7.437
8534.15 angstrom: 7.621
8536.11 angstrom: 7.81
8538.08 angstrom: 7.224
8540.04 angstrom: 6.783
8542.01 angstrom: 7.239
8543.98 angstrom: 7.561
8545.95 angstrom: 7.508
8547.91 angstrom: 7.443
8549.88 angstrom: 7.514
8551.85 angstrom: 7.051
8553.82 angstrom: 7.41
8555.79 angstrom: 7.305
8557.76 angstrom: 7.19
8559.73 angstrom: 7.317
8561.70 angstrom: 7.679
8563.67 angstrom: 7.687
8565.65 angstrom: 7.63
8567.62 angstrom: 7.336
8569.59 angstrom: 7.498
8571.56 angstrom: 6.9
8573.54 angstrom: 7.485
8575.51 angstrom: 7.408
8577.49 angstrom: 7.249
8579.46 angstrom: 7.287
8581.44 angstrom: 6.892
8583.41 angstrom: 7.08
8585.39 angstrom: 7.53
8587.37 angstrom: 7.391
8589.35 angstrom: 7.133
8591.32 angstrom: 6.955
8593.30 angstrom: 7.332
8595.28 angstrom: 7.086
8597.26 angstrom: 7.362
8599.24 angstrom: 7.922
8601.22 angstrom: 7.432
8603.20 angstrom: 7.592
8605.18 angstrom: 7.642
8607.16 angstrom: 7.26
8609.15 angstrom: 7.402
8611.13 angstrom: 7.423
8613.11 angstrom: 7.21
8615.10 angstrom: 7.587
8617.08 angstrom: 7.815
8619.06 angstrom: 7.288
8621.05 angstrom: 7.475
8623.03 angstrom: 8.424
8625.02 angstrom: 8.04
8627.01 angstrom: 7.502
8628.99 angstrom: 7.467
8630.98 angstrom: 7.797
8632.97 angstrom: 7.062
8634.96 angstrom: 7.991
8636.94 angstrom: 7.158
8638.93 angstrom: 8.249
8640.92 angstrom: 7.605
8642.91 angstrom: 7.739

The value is 6.85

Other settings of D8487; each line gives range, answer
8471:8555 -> 7.06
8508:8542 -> 7.18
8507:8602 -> 7.28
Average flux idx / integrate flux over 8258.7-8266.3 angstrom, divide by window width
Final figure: 7.53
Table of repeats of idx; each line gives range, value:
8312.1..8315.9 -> 7.36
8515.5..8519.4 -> 6.9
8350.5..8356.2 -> 6.87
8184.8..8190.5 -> 7.38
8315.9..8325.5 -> 7.51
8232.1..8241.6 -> 7.71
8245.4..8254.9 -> 7.92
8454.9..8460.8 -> 6.98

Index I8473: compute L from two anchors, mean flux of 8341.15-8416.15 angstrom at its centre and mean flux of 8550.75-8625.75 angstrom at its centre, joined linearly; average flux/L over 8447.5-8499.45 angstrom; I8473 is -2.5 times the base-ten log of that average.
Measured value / 0.05 mag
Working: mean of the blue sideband 6.97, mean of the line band 6.88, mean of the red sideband 7.41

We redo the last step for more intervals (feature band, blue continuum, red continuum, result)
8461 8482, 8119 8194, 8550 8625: 0.108 mag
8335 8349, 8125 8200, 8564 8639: 0.054 mag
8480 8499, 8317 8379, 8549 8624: 0.061 mag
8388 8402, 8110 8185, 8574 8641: 0.093 mag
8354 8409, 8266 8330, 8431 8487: 0.036 mag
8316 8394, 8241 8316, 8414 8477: 0.032 mag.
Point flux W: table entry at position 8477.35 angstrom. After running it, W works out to 6.625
